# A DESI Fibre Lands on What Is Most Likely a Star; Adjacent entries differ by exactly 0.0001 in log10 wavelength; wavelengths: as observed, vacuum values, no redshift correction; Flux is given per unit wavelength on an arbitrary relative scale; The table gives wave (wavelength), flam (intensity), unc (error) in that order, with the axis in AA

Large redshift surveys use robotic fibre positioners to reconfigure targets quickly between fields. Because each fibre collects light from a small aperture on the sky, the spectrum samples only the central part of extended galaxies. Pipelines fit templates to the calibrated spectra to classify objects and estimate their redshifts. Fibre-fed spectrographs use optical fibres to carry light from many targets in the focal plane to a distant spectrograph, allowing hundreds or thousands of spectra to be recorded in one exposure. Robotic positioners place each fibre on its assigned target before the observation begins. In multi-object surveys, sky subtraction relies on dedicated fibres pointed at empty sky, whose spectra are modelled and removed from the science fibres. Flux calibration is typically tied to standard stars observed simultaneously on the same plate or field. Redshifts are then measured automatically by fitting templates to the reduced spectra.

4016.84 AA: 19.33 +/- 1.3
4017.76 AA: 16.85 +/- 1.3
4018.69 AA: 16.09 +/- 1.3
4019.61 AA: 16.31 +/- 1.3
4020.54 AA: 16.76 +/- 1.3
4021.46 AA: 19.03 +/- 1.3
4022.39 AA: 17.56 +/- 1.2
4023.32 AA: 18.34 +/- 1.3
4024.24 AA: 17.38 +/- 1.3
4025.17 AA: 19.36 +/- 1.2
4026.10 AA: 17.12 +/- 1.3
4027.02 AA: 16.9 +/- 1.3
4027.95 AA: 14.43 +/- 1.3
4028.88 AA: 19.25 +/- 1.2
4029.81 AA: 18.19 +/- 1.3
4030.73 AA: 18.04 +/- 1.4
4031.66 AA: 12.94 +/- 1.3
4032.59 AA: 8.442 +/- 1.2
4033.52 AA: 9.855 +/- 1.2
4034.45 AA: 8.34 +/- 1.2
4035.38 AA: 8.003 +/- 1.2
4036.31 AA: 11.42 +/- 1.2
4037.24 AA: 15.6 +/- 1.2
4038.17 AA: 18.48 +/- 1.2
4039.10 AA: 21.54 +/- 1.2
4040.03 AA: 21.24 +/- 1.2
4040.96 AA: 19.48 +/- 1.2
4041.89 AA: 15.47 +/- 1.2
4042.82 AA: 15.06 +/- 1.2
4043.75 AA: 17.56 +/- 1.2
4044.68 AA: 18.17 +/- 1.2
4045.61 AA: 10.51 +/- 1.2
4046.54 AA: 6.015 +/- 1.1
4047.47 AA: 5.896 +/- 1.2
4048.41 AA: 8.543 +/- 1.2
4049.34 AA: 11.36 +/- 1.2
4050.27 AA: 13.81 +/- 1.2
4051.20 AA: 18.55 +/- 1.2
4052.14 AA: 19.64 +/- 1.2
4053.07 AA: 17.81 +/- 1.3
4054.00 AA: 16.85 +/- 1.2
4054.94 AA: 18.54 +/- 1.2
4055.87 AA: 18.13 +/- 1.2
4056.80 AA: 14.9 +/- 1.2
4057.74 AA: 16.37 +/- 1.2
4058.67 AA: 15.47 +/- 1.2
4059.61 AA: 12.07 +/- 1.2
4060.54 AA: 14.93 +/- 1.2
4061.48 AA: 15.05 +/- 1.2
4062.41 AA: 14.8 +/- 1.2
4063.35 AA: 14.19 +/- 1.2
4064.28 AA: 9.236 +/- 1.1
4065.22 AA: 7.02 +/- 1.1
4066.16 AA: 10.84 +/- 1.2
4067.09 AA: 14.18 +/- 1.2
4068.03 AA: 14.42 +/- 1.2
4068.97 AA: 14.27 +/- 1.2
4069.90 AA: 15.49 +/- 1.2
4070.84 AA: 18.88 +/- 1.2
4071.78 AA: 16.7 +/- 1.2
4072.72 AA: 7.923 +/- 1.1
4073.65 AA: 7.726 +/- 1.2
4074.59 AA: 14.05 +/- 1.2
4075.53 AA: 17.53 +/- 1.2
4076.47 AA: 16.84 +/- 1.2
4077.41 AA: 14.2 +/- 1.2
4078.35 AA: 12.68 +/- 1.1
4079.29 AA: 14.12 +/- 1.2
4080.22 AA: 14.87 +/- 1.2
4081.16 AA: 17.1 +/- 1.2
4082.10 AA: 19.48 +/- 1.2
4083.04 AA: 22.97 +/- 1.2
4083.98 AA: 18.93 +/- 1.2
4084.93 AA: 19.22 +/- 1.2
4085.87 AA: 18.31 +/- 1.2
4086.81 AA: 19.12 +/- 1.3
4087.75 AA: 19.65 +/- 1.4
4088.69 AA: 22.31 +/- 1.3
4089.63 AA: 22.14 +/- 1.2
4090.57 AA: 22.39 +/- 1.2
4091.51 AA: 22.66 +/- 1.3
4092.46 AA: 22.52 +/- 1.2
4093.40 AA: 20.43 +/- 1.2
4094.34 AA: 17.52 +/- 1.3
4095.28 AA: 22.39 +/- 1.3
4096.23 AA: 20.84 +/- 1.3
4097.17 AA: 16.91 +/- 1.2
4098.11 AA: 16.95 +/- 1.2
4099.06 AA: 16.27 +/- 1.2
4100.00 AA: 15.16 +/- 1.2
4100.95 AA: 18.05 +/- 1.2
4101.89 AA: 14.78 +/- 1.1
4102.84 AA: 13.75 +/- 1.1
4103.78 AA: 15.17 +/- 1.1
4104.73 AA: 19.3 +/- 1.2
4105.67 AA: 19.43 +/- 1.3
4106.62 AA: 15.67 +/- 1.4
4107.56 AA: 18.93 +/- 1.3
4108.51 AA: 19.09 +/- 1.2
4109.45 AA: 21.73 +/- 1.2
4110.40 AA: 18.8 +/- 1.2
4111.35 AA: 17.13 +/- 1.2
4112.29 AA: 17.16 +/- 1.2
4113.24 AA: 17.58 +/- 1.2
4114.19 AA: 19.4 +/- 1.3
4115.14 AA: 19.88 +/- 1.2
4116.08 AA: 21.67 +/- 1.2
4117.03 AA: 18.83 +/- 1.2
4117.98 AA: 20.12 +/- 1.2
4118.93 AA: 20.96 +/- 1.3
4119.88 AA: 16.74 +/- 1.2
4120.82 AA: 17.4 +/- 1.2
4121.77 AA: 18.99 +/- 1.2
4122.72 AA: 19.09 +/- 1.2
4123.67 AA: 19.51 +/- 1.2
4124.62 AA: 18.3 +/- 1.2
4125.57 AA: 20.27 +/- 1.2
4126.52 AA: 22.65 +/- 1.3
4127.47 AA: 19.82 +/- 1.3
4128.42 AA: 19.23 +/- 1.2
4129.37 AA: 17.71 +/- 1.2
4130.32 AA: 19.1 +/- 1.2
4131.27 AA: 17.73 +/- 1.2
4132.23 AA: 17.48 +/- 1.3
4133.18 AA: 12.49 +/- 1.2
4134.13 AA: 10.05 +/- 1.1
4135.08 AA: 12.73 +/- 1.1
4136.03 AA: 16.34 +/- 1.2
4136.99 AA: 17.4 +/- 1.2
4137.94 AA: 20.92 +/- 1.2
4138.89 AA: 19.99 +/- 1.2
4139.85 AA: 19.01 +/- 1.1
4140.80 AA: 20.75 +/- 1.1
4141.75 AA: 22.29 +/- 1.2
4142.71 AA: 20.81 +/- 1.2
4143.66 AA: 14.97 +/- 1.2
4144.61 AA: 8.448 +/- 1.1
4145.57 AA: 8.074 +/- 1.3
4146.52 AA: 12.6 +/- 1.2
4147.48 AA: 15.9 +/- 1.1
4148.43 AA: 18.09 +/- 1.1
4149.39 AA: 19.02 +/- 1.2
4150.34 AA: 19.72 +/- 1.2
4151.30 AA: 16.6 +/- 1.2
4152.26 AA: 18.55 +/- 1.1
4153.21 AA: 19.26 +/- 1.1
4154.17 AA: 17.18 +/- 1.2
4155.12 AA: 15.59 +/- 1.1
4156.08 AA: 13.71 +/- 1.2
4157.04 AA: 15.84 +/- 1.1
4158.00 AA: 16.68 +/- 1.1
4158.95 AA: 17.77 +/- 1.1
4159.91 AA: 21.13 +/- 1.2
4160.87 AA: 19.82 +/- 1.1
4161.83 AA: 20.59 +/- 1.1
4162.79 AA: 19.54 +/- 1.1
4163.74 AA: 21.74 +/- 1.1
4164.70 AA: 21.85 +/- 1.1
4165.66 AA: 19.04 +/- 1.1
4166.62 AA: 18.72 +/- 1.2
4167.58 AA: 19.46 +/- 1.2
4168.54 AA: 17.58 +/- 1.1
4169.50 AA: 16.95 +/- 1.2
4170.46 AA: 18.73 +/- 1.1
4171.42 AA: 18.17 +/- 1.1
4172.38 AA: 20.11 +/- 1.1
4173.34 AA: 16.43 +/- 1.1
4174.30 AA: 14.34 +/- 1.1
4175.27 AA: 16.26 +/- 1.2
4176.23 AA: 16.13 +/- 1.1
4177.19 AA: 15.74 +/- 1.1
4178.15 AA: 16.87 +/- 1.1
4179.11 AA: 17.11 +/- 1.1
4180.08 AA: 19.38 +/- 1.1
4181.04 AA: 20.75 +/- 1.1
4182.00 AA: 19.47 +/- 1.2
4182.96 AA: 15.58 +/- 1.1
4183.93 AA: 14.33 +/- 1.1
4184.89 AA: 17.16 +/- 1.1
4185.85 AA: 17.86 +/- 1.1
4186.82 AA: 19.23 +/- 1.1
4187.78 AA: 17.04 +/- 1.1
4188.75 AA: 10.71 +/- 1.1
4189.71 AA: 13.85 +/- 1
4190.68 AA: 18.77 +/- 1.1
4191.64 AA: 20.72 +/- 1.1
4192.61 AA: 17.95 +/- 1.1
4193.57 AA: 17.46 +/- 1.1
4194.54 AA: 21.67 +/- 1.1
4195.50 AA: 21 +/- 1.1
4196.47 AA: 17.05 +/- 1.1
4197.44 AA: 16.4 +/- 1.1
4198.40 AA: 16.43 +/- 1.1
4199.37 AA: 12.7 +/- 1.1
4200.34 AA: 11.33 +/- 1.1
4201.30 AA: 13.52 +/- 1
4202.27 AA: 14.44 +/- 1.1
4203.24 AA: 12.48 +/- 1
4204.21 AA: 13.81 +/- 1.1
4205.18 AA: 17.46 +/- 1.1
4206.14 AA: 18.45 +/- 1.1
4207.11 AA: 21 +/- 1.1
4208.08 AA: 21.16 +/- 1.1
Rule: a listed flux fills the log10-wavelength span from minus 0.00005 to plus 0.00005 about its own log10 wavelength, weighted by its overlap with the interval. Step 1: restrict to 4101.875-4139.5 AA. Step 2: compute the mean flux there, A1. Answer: 18.1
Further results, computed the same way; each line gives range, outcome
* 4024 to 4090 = 15.3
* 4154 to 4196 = 17.9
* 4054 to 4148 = 17.1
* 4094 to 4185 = 17.8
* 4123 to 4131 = 19.5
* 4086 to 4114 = 18.8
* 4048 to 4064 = 15.3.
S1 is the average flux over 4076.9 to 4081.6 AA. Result 14.6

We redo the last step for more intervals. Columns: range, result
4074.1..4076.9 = 16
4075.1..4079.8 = 15.1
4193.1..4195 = 19.5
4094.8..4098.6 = 19.2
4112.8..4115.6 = 18.9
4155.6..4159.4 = 16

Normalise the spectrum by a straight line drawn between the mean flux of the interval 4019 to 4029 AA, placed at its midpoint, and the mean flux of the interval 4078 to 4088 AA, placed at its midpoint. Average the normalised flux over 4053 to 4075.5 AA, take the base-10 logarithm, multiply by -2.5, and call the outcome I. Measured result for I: 0.24 mag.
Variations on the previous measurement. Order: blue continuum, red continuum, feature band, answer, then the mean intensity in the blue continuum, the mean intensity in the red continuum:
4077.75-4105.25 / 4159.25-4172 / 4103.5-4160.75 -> 0.07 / 18.5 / 19.5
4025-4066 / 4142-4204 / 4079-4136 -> -0.17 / 14.6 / 17.1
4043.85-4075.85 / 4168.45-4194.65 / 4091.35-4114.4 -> -0.21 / 13.8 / 17.3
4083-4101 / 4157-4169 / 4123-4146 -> 0.13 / 19.7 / 19.3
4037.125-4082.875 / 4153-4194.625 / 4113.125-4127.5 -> -0.19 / 14.8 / 17.8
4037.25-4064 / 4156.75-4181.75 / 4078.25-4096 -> -0.20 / 15.3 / 18.4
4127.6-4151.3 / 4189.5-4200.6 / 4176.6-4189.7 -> 0.02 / 16.7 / 17.3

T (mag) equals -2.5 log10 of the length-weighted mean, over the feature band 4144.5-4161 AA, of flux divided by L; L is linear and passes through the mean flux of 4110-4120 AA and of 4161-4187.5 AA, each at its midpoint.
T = 0.13 mag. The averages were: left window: 19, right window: 18.1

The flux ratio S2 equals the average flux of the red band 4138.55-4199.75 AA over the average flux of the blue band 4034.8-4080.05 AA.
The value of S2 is 1.22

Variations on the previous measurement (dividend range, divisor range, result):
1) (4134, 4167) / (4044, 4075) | 1.28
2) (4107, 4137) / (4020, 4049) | 1.22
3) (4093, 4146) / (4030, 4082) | 1.25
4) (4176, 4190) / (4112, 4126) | 0.88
